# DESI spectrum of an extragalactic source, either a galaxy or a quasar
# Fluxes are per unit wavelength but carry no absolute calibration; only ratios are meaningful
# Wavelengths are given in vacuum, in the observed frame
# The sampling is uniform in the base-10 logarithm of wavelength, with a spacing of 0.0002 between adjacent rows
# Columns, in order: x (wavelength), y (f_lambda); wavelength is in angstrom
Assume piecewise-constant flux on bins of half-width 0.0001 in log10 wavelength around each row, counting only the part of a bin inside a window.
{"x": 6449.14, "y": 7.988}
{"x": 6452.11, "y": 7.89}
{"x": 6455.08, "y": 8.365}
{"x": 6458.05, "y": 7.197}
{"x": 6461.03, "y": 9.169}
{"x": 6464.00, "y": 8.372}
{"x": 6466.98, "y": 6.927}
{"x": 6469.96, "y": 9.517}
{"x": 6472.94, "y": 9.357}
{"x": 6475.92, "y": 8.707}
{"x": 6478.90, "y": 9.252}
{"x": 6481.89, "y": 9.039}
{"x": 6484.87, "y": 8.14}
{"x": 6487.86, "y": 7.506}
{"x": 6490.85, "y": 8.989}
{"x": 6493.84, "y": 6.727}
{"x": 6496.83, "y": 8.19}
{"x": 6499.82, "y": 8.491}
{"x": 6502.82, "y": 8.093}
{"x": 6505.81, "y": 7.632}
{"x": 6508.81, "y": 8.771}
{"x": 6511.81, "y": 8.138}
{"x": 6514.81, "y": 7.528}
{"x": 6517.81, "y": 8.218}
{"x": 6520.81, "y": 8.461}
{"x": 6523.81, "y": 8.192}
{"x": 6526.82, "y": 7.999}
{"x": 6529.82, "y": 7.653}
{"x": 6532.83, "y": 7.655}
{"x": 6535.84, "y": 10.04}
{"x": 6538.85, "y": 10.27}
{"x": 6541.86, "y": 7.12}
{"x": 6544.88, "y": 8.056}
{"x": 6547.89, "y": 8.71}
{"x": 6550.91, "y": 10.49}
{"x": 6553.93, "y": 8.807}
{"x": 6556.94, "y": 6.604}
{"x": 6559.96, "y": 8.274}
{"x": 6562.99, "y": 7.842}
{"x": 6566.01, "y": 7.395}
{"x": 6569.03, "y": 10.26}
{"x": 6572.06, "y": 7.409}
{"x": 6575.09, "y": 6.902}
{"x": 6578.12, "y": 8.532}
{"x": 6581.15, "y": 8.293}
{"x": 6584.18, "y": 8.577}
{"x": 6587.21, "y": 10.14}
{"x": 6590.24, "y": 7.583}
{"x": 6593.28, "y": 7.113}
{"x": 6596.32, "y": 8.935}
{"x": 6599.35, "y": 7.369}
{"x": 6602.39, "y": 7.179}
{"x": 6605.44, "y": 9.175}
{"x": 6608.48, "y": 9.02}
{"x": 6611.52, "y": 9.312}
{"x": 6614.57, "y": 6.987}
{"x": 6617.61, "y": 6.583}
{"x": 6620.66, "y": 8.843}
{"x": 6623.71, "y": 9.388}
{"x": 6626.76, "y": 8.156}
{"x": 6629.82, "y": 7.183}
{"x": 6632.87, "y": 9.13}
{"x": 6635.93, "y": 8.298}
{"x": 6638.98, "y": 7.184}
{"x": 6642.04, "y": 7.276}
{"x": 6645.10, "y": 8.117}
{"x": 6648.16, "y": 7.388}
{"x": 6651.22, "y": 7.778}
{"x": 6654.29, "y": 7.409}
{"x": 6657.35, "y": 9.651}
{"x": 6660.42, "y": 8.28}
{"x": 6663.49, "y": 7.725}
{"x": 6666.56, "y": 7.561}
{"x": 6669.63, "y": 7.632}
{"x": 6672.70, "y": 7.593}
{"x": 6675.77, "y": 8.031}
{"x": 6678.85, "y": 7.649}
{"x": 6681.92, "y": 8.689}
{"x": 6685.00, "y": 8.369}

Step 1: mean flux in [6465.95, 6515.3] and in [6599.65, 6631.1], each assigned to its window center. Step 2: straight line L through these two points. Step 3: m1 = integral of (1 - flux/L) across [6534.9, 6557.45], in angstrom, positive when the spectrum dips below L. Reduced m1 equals -1.6 angstrom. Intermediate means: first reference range 8.32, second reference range 8.16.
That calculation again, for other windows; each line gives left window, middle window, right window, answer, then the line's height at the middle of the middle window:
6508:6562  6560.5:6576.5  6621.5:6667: 0.57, 8.28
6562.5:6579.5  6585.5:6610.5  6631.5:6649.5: -1.06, 8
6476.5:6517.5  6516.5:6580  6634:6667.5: -1.77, 8.1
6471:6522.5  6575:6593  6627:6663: -0.56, 8.11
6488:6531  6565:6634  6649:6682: -2.04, 8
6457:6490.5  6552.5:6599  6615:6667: 0.17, 8.19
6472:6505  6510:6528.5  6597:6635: 0.53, 8.34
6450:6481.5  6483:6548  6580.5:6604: 1.16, 8.35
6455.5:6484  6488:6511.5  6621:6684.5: 1.14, 8.5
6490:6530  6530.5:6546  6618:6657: -1.01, 8.06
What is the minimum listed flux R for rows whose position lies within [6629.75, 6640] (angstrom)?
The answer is 7.183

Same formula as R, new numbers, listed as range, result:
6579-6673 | 6.583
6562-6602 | 6.902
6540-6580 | 6.604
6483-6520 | 6.727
